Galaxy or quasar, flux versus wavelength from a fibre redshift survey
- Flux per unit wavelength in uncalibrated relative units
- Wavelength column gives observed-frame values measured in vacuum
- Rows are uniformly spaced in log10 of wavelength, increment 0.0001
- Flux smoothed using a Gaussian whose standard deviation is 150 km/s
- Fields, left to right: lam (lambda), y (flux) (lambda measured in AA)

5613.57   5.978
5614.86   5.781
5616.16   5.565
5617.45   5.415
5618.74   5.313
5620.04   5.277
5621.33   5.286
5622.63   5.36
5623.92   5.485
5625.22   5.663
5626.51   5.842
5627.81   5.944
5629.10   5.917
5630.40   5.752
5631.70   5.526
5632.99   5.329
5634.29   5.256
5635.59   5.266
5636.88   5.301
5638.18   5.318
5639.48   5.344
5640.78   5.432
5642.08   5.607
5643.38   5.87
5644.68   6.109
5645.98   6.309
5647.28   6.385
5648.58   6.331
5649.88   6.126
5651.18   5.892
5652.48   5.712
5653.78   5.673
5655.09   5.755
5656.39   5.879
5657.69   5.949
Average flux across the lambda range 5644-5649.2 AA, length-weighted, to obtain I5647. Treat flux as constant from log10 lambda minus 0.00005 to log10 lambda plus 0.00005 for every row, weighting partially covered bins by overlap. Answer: 6.28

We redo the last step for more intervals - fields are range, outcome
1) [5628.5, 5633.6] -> 5.63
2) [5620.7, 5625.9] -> 5.45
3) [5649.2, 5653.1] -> 5.92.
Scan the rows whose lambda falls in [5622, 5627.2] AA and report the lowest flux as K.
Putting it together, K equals 5.36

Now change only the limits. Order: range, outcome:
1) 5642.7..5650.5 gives 5.87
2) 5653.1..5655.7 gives 5.673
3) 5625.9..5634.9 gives 5.256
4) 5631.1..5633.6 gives 5.329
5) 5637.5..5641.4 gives 5.318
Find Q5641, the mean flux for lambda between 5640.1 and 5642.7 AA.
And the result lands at 5.51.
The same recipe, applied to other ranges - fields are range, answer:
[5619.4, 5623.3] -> 5.31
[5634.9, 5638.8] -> 5.3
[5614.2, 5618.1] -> 5.59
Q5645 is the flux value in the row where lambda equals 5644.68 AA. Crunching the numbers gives 6.109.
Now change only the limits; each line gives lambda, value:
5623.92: 5.485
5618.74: 5.313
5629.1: 5.917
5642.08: 5.607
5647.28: 6.385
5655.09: 5.755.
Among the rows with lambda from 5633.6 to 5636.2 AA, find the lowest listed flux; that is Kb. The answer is 5.256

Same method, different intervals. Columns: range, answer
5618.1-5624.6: 5.277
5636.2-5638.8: 5.301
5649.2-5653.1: 5.712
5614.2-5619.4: 5.313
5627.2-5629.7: 5.917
